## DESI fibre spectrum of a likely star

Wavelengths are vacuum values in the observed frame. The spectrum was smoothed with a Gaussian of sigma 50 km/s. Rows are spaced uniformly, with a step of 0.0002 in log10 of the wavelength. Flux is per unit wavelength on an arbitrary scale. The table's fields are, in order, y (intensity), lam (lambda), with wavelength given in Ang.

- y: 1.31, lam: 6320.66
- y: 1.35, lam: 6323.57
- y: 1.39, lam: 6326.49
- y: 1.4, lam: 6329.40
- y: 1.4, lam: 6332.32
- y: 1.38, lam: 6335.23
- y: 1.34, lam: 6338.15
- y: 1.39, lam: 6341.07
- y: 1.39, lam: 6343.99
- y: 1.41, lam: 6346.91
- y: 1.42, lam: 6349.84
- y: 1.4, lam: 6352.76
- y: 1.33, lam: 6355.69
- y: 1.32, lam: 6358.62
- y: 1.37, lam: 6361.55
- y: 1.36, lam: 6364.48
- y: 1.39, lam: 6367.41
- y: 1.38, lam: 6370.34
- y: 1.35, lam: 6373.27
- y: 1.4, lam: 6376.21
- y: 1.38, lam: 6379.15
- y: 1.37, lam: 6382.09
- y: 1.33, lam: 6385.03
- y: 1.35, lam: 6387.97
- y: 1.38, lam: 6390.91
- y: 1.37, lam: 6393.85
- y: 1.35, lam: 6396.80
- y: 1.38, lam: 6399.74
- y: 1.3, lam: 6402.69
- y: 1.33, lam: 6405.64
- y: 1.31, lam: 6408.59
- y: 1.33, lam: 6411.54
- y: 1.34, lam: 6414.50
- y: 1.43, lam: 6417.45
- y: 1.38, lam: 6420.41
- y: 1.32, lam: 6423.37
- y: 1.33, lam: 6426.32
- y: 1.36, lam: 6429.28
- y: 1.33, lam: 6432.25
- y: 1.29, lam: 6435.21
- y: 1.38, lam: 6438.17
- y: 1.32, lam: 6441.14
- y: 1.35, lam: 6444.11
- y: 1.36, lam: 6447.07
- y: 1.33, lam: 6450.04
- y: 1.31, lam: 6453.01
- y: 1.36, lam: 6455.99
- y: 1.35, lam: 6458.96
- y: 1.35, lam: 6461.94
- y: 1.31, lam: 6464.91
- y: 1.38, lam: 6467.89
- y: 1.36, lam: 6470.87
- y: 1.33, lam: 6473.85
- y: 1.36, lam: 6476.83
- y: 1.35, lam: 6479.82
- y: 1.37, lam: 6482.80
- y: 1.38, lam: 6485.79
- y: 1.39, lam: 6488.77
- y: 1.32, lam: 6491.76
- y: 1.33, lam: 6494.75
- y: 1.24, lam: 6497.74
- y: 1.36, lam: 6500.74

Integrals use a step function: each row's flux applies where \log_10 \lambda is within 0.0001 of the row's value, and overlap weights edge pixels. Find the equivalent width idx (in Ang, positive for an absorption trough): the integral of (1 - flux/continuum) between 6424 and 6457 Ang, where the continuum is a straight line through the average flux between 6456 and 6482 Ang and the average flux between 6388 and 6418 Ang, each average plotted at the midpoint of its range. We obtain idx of 0.3 Ang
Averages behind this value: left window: 1.35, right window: 1.35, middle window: 1.34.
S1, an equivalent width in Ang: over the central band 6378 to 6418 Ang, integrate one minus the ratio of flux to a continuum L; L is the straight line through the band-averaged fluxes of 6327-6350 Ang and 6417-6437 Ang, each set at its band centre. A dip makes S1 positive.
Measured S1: 0.2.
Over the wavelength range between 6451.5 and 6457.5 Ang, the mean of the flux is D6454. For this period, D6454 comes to 1.33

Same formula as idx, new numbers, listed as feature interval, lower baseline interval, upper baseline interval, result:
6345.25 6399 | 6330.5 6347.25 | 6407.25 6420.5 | 0.05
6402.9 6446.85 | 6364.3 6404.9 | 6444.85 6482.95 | 0.42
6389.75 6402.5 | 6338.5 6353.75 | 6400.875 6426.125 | -0.06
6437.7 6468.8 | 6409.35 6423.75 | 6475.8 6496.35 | 0.33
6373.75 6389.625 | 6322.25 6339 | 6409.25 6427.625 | -0.02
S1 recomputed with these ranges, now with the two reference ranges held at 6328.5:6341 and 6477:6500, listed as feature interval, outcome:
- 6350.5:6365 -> 0.2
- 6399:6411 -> 0.3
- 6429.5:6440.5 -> 0.2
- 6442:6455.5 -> 0.1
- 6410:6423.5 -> 0.0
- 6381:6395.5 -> 0.1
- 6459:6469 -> 0.0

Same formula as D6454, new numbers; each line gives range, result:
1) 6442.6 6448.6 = 1.36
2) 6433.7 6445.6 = 1.34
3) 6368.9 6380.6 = 1.38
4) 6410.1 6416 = 1.34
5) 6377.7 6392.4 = 1.36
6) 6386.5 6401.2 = 1.37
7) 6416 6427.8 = 1.37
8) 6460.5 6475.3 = 1.35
